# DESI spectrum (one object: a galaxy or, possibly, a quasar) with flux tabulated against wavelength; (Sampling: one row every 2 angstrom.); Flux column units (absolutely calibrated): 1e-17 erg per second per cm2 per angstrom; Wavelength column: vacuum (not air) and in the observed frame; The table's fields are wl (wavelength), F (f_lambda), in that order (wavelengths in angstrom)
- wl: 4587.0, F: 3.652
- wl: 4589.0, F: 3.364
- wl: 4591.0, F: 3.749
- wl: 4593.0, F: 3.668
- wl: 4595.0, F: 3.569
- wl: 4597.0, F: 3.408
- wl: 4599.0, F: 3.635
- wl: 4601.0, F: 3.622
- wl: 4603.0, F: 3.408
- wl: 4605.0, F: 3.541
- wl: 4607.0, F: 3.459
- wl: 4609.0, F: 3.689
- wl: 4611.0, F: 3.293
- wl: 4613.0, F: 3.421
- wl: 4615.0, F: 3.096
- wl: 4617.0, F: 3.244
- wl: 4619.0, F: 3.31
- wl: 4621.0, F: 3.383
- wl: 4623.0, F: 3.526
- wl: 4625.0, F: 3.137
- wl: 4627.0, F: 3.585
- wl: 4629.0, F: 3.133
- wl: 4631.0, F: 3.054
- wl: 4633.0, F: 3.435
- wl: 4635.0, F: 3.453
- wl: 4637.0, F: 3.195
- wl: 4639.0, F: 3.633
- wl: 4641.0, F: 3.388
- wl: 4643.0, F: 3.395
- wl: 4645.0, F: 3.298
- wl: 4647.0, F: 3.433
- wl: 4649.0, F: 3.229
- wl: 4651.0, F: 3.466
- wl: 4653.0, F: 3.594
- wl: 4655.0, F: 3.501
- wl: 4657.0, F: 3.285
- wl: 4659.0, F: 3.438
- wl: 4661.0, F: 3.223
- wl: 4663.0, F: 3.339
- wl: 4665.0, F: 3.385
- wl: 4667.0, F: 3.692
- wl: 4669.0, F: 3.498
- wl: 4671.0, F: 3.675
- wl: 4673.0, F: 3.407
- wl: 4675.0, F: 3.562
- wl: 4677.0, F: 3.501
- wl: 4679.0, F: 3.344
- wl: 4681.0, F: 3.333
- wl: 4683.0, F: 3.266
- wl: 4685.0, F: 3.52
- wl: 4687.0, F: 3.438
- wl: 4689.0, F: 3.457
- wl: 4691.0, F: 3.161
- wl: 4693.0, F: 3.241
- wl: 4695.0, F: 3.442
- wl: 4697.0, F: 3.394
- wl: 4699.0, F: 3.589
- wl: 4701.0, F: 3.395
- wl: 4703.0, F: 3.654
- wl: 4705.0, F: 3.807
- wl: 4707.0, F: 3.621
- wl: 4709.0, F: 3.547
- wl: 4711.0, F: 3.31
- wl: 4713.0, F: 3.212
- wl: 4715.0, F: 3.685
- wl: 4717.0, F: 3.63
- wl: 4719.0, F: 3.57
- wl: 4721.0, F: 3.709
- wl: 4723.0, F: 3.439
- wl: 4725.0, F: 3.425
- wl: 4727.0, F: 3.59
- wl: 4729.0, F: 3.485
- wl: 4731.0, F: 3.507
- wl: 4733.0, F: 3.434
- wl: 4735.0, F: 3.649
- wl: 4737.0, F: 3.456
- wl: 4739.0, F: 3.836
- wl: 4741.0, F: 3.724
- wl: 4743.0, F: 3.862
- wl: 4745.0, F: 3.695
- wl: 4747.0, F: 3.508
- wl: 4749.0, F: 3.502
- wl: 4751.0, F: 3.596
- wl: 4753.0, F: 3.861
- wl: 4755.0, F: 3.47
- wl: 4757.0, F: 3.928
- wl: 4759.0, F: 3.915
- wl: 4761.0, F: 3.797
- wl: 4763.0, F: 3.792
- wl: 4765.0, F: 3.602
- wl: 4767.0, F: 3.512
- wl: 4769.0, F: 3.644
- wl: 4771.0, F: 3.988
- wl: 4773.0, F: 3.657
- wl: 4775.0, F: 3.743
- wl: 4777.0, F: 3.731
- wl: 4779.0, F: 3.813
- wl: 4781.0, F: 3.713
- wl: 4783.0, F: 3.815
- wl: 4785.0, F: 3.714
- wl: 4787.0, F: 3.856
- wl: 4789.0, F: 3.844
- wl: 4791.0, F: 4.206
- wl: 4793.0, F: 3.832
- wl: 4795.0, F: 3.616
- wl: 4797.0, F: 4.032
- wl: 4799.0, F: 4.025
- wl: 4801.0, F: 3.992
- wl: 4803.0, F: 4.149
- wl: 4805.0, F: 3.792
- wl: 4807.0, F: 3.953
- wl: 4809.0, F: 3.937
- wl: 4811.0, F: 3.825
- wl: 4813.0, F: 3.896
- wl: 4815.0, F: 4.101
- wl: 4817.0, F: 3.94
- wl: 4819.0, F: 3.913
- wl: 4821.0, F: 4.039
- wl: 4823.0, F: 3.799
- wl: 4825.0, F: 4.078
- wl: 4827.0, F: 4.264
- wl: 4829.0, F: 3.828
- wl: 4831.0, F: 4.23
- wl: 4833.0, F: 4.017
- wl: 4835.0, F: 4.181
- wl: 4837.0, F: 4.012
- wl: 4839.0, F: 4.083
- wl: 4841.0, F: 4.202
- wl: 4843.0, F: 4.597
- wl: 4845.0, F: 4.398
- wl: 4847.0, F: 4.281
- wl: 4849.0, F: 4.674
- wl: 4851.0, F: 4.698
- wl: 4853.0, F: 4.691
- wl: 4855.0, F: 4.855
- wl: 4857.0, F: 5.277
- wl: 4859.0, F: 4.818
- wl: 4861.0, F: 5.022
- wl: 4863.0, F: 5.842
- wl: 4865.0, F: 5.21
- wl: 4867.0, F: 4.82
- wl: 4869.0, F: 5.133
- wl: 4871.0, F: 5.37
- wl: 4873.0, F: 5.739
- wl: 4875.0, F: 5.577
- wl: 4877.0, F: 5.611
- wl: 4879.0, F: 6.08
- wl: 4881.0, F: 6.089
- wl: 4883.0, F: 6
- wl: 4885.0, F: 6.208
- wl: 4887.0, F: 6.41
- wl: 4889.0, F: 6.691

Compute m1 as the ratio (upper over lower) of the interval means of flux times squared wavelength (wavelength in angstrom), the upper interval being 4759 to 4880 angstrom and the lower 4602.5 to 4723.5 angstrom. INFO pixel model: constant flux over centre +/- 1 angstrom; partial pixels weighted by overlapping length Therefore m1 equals 1.3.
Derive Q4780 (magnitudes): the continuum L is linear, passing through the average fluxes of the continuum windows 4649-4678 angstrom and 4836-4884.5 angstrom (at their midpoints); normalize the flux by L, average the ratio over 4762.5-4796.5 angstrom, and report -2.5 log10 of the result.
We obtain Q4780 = 0.17 mag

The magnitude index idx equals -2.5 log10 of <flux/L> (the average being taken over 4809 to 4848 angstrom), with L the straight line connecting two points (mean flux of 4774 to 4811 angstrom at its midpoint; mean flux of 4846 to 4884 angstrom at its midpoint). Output 0.12 mag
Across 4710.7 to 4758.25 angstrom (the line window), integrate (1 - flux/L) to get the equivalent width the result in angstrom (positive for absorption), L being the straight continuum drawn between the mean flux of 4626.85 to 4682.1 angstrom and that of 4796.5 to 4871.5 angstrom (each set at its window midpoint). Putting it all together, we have 3.0 angstrom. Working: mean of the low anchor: 3.41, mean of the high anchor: 4.36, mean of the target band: 3.59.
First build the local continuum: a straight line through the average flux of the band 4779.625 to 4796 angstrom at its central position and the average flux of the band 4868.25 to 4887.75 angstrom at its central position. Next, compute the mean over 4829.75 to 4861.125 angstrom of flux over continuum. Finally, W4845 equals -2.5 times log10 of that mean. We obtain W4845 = 0.14 mag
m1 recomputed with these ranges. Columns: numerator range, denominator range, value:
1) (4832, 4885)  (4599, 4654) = 1.63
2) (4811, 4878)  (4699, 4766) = 1.33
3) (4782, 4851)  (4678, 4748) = 1.20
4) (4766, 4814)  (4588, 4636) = 1.21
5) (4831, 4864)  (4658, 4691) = 1.44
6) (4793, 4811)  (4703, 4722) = 1.14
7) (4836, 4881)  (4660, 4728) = 1.54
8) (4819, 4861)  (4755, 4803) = 1.17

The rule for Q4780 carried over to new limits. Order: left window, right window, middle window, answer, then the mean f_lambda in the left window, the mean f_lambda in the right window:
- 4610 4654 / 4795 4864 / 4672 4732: 0.06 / 3.35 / 4.27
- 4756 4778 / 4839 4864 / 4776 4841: 0.08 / 3.76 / 4.75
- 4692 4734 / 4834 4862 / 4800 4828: 0.08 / 3.51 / 4.56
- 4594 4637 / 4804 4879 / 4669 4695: 0.10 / 3.4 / 4.53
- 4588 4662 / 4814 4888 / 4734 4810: 0.14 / 3.41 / 4.81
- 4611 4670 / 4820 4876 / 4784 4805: 0.10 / 3.37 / 4.63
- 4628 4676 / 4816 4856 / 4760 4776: 0.06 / 3.4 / 4.24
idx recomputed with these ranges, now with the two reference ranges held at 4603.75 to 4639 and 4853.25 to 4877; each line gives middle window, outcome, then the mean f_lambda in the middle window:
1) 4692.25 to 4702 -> 0.156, 3.42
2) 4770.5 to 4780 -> 0.202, 3.78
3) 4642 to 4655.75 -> 0.049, 3.42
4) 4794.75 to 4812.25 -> 0.207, 3.94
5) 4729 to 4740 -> 0.185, 3.57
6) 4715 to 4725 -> 0.152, 3.58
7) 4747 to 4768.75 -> 0.195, 3.69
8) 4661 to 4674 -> 0.072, 3.48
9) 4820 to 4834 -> 0.221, 4.04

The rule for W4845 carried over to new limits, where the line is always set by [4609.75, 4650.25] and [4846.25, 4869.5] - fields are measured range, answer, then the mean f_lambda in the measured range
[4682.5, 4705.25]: 0.10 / 3.44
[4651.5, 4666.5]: 0.04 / 3.41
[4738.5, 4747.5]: 0.11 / 3.73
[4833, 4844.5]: 0.15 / 4.21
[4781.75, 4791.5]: 0.15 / 3.87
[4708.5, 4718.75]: 0.13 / 3.48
